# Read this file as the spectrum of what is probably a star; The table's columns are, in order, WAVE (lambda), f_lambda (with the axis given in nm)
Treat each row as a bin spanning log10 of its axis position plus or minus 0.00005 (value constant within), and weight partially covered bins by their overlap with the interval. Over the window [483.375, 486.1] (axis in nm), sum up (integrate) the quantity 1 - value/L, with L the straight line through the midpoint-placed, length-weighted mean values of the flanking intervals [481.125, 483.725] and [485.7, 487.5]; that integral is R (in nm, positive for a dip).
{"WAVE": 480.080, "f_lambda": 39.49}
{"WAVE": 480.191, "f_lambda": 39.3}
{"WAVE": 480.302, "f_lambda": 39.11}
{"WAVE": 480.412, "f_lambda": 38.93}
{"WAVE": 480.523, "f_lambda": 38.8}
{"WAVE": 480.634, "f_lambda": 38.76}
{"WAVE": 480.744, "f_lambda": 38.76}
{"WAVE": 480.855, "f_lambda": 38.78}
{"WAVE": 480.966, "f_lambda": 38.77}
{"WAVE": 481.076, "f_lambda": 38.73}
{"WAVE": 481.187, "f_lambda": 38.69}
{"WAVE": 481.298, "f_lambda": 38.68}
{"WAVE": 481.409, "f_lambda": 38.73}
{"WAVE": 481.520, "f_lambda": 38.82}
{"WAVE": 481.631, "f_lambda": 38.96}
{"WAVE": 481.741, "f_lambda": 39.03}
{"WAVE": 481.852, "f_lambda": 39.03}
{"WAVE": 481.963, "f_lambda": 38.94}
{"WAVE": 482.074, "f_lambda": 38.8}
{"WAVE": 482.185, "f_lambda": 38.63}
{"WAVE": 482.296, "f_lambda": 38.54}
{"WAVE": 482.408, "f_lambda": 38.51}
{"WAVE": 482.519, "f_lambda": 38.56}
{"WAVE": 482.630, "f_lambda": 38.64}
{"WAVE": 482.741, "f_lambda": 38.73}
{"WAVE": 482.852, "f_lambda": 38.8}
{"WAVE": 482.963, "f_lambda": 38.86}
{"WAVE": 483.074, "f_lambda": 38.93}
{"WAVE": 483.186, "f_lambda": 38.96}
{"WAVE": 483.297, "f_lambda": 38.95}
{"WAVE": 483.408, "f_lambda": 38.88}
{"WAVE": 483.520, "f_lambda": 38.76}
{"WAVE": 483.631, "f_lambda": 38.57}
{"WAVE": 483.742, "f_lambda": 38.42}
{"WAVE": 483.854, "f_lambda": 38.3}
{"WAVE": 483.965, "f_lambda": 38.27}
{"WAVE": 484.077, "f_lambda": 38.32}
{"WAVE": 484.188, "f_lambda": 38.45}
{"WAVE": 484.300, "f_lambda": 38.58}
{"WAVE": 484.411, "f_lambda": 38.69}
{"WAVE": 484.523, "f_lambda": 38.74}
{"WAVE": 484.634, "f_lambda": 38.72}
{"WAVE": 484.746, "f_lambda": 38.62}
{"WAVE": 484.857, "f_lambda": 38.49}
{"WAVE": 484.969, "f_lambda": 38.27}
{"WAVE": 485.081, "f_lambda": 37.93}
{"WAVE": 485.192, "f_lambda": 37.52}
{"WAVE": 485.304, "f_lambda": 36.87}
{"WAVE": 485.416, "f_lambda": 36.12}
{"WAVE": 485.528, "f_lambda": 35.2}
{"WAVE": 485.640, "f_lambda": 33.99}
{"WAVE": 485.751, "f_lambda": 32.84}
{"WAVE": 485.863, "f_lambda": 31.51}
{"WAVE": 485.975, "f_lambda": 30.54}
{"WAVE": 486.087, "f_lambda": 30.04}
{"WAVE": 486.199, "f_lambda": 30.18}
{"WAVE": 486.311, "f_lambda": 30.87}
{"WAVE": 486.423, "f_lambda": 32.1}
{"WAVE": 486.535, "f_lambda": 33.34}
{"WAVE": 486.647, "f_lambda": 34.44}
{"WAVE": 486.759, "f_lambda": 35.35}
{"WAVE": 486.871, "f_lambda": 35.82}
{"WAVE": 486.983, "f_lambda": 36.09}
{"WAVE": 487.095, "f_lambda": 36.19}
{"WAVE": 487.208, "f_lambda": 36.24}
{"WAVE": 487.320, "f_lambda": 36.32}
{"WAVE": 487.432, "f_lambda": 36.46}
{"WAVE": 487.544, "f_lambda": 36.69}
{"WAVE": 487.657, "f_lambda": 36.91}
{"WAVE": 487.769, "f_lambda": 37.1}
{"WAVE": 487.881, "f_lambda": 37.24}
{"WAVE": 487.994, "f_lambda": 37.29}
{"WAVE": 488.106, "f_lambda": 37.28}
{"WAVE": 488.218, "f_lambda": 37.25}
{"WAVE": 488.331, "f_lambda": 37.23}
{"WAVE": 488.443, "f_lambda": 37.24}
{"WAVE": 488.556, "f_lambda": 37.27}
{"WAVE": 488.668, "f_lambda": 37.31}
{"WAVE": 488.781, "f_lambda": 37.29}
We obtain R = -0.071 nm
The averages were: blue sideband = 38.8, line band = 36.9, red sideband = 33.7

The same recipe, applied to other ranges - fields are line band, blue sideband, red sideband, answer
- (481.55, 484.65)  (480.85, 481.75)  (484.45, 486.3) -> -0.12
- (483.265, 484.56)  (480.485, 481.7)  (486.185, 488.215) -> -0.05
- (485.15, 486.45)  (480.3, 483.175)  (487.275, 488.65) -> 0.16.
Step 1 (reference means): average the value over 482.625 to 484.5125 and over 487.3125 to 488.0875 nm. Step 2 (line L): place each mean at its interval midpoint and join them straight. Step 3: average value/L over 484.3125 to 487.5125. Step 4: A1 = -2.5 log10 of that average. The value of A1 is 0.070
